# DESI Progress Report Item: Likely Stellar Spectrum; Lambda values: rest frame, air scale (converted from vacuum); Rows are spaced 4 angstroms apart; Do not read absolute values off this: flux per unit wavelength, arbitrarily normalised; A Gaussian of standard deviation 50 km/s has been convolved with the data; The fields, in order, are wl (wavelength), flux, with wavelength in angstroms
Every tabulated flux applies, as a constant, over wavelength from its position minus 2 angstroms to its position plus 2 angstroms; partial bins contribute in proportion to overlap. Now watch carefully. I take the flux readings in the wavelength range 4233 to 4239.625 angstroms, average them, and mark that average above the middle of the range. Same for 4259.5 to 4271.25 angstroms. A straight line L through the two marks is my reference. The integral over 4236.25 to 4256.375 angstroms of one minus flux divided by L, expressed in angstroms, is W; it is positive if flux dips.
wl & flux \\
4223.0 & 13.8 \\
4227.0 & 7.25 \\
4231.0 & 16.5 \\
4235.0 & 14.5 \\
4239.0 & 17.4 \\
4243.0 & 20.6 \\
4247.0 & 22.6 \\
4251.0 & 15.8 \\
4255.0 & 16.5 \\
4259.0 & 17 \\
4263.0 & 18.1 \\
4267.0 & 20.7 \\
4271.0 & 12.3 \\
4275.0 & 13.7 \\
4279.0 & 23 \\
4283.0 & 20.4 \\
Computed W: -2.6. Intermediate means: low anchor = 15.6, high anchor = 17.7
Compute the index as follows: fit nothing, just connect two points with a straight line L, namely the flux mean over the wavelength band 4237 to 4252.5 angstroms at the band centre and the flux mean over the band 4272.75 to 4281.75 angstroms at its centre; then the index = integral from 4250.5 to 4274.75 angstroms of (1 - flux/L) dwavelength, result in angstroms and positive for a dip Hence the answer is 2.8 angstroms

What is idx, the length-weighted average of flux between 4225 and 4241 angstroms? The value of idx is 13.9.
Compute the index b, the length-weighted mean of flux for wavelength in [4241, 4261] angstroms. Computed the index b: 18.5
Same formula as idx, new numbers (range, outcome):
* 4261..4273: 17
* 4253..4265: 17.2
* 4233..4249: 18.8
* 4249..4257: 16.1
